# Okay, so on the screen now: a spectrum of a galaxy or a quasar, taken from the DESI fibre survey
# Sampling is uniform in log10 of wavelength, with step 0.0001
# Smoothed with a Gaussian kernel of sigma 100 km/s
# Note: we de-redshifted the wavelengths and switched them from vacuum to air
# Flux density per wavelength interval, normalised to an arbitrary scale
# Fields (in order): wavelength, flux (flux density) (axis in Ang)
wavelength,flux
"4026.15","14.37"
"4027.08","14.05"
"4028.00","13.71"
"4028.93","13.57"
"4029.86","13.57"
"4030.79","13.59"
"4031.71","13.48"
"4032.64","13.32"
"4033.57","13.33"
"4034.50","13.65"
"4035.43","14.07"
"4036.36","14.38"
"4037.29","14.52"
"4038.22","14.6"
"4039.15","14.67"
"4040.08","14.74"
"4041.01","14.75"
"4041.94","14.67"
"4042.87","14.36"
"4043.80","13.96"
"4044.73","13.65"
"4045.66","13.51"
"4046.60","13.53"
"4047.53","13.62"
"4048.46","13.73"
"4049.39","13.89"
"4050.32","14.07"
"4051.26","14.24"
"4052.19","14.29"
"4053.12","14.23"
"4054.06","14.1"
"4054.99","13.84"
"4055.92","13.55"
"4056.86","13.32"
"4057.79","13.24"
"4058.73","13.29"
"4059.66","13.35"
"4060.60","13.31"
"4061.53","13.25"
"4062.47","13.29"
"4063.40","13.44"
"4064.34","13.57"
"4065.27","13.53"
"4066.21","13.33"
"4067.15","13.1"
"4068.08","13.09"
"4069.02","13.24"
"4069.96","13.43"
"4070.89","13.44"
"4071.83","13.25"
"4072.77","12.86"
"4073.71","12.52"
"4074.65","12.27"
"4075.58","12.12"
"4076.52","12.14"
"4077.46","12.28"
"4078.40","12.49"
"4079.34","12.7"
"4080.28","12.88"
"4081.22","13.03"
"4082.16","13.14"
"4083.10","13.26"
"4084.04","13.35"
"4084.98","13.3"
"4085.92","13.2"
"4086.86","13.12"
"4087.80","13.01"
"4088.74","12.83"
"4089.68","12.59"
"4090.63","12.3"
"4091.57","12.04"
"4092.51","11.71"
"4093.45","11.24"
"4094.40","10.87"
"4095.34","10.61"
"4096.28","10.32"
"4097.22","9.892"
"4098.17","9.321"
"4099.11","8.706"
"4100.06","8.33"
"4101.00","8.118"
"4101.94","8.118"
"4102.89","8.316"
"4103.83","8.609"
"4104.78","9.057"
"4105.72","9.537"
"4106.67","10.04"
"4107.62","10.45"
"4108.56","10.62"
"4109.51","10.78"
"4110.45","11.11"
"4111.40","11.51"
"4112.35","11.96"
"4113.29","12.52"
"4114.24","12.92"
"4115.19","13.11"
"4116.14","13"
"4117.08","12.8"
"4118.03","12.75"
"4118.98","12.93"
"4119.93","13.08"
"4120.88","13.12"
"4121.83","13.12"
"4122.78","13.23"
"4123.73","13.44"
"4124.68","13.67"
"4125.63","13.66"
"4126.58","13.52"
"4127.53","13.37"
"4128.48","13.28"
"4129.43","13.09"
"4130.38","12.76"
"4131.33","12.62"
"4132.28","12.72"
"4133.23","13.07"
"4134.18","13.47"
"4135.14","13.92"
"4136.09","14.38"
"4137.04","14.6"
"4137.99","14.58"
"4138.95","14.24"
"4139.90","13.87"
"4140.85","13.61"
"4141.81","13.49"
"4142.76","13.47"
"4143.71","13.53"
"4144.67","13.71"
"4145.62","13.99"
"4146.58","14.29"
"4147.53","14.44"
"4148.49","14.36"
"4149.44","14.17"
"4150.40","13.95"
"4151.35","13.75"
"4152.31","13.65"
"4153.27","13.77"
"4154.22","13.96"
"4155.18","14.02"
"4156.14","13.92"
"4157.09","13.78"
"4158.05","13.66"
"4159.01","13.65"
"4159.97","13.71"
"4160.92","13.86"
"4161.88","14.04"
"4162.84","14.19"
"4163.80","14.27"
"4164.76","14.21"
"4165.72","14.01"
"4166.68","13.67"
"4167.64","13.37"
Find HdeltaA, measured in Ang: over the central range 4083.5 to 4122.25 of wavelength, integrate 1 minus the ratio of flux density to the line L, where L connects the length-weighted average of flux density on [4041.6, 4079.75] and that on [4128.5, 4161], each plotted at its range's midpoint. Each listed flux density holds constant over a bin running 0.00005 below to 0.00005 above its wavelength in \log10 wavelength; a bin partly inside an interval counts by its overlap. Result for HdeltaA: 6.4 Ang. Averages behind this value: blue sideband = 13.4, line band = 11.3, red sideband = 13.8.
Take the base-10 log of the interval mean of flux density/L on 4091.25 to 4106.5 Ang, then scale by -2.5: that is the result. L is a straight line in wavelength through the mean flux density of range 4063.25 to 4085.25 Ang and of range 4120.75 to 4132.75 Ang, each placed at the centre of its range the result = 0.33 mag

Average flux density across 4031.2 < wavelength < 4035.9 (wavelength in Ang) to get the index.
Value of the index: 13.6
